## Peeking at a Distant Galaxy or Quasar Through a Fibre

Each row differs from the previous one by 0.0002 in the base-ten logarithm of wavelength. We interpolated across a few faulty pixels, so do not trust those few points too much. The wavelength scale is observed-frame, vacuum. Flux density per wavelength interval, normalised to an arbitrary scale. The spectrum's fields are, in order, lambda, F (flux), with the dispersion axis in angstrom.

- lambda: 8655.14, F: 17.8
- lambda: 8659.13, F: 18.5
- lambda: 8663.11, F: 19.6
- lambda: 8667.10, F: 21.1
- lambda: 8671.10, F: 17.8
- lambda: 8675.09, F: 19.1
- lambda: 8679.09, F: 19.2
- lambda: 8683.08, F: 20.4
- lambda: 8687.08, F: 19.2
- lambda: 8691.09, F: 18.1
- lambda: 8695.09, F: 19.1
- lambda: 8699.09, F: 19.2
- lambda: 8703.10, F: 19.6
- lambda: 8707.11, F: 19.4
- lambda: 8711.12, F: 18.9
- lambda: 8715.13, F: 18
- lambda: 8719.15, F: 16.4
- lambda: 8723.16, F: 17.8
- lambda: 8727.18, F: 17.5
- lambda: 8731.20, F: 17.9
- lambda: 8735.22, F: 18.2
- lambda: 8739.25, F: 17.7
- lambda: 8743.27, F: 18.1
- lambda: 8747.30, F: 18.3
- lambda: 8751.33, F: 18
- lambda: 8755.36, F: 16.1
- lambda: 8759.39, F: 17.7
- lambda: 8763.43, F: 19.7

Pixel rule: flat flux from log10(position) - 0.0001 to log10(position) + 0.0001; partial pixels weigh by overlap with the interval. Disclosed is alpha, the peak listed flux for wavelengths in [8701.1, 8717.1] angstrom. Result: 19.6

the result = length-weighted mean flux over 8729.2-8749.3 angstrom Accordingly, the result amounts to 18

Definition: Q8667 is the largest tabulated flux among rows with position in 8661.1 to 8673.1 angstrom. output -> 21.1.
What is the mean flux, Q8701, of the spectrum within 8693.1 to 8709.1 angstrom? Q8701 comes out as 19.3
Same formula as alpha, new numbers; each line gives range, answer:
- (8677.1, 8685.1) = 20.4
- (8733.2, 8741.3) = 18.2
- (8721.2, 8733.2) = 17.9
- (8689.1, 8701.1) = 19.2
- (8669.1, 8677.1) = 19.1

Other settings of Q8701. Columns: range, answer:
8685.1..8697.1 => 18.8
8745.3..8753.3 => 18.1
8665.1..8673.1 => 19.4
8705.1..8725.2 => 18.1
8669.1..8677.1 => 18.4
